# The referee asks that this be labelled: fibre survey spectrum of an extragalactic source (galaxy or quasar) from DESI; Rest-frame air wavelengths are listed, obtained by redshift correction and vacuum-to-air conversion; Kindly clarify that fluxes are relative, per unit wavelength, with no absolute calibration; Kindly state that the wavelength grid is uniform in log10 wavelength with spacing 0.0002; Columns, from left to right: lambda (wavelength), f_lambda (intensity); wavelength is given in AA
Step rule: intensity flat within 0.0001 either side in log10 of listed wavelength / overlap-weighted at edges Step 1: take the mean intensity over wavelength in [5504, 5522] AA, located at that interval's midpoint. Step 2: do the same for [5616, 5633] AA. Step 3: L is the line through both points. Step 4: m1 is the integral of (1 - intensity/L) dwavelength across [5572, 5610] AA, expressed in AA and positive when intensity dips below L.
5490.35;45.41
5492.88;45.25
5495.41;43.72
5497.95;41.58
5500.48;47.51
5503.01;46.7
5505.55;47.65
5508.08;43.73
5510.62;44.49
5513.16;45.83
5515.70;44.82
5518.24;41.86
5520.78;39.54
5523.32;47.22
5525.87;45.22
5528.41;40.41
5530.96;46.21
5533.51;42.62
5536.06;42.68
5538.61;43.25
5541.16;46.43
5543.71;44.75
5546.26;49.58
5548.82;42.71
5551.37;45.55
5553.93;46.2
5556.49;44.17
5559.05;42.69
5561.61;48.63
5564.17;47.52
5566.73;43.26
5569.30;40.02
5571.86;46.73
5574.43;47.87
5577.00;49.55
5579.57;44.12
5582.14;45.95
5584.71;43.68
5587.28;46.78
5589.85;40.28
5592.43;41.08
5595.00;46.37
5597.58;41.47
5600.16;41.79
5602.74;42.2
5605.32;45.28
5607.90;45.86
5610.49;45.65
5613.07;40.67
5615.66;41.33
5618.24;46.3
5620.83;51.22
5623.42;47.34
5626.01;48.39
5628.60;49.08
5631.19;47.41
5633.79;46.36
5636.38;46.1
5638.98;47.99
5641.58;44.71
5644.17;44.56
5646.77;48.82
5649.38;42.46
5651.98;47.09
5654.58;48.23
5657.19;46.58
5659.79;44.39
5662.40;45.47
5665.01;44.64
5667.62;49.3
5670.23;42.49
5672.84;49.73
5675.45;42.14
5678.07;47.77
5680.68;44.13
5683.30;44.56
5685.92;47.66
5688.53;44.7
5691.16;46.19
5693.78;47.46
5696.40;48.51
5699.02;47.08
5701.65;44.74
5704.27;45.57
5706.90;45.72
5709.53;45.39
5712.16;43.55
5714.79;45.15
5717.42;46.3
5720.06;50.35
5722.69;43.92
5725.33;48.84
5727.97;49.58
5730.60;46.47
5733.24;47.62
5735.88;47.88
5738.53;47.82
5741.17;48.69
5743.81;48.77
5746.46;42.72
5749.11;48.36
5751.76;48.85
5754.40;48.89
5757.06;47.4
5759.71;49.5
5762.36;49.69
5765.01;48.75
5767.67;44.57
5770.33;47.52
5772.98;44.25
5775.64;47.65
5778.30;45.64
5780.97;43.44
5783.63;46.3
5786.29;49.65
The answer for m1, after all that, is 1.7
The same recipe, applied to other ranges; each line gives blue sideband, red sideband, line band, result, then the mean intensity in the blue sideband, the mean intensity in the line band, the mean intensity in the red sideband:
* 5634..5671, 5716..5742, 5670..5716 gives 1.1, 46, 45.8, 47.7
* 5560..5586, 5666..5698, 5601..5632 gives 0.1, 45.7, 45.8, 46.2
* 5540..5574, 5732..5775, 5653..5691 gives 0.6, 45.3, 45.9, 47.6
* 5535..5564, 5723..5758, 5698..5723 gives 0.8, 45.3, 45.8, 47.7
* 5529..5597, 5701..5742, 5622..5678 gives -0.6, 44.9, 46.4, 46.7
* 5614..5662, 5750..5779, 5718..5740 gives -0.2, 46.5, 47.8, 47.6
